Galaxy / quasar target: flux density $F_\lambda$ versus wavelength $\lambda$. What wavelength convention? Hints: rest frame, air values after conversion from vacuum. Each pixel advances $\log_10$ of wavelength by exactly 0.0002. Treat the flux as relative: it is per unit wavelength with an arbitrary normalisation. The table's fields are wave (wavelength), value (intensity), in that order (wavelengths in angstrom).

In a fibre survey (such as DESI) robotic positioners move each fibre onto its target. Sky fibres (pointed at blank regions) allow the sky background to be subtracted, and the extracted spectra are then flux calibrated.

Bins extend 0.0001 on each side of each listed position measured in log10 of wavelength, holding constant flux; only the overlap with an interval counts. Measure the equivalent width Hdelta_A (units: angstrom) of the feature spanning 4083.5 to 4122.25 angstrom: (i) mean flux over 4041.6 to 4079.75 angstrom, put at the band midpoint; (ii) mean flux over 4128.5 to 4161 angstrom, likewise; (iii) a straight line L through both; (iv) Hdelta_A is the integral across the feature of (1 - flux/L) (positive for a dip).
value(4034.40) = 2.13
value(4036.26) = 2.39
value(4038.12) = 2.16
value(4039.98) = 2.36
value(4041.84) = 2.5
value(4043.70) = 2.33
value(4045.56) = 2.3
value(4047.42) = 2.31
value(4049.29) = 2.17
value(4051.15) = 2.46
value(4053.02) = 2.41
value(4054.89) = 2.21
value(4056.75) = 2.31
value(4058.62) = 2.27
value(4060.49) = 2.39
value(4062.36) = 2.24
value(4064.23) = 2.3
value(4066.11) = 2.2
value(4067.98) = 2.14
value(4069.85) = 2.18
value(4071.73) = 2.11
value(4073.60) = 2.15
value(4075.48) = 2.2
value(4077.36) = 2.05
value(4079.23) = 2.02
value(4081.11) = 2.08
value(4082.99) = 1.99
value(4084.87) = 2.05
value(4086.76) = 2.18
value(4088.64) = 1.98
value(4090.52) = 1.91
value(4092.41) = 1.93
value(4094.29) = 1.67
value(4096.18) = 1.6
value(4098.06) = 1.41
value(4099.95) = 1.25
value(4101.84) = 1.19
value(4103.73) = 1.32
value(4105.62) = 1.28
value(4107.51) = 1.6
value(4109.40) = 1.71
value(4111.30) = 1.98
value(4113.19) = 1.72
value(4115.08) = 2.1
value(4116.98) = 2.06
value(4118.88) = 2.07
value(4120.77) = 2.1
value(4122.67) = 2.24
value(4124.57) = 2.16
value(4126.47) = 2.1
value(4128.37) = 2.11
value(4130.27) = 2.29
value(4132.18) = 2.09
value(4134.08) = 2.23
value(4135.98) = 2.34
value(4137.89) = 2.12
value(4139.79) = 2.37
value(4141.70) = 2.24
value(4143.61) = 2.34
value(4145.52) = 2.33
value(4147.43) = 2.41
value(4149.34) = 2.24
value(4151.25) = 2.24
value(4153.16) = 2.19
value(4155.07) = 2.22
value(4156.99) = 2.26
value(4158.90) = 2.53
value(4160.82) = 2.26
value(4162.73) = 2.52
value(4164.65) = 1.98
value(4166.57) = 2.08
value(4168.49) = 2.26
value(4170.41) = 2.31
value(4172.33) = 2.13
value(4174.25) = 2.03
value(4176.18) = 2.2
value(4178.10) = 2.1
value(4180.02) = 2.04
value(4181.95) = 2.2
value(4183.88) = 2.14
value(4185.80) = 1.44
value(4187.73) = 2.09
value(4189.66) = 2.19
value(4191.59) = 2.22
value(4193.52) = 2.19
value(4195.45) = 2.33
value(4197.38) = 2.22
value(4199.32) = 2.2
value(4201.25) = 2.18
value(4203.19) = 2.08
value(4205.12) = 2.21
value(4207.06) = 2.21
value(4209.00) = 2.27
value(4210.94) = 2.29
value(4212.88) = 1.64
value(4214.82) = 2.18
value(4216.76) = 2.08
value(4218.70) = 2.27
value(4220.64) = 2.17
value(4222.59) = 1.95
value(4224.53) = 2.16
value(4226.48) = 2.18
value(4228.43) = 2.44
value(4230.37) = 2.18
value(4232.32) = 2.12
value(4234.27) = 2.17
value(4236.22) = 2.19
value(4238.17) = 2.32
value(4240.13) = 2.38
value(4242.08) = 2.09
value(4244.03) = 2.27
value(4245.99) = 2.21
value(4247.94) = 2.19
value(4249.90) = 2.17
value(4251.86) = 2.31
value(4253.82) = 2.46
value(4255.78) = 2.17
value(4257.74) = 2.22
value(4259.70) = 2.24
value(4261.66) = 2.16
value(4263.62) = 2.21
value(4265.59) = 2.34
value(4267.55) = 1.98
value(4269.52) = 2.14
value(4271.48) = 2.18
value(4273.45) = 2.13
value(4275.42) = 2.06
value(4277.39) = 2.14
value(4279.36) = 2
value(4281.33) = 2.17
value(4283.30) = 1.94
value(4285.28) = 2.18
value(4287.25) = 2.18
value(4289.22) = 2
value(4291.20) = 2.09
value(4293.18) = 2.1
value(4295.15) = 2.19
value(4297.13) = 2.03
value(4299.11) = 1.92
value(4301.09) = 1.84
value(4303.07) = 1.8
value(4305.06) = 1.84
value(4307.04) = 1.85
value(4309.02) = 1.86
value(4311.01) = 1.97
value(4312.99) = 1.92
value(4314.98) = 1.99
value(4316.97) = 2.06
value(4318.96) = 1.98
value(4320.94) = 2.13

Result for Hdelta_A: 8.5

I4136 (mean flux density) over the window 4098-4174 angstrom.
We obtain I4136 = 2.07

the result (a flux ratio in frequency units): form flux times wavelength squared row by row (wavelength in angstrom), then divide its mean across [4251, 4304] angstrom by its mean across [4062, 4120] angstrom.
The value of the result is 1.2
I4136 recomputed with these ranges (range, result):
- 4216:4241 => 2.2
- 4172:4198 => 2.11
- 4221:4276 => 2.2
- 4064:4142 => 1.97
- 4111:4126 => 2.06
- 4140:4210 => 2.2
